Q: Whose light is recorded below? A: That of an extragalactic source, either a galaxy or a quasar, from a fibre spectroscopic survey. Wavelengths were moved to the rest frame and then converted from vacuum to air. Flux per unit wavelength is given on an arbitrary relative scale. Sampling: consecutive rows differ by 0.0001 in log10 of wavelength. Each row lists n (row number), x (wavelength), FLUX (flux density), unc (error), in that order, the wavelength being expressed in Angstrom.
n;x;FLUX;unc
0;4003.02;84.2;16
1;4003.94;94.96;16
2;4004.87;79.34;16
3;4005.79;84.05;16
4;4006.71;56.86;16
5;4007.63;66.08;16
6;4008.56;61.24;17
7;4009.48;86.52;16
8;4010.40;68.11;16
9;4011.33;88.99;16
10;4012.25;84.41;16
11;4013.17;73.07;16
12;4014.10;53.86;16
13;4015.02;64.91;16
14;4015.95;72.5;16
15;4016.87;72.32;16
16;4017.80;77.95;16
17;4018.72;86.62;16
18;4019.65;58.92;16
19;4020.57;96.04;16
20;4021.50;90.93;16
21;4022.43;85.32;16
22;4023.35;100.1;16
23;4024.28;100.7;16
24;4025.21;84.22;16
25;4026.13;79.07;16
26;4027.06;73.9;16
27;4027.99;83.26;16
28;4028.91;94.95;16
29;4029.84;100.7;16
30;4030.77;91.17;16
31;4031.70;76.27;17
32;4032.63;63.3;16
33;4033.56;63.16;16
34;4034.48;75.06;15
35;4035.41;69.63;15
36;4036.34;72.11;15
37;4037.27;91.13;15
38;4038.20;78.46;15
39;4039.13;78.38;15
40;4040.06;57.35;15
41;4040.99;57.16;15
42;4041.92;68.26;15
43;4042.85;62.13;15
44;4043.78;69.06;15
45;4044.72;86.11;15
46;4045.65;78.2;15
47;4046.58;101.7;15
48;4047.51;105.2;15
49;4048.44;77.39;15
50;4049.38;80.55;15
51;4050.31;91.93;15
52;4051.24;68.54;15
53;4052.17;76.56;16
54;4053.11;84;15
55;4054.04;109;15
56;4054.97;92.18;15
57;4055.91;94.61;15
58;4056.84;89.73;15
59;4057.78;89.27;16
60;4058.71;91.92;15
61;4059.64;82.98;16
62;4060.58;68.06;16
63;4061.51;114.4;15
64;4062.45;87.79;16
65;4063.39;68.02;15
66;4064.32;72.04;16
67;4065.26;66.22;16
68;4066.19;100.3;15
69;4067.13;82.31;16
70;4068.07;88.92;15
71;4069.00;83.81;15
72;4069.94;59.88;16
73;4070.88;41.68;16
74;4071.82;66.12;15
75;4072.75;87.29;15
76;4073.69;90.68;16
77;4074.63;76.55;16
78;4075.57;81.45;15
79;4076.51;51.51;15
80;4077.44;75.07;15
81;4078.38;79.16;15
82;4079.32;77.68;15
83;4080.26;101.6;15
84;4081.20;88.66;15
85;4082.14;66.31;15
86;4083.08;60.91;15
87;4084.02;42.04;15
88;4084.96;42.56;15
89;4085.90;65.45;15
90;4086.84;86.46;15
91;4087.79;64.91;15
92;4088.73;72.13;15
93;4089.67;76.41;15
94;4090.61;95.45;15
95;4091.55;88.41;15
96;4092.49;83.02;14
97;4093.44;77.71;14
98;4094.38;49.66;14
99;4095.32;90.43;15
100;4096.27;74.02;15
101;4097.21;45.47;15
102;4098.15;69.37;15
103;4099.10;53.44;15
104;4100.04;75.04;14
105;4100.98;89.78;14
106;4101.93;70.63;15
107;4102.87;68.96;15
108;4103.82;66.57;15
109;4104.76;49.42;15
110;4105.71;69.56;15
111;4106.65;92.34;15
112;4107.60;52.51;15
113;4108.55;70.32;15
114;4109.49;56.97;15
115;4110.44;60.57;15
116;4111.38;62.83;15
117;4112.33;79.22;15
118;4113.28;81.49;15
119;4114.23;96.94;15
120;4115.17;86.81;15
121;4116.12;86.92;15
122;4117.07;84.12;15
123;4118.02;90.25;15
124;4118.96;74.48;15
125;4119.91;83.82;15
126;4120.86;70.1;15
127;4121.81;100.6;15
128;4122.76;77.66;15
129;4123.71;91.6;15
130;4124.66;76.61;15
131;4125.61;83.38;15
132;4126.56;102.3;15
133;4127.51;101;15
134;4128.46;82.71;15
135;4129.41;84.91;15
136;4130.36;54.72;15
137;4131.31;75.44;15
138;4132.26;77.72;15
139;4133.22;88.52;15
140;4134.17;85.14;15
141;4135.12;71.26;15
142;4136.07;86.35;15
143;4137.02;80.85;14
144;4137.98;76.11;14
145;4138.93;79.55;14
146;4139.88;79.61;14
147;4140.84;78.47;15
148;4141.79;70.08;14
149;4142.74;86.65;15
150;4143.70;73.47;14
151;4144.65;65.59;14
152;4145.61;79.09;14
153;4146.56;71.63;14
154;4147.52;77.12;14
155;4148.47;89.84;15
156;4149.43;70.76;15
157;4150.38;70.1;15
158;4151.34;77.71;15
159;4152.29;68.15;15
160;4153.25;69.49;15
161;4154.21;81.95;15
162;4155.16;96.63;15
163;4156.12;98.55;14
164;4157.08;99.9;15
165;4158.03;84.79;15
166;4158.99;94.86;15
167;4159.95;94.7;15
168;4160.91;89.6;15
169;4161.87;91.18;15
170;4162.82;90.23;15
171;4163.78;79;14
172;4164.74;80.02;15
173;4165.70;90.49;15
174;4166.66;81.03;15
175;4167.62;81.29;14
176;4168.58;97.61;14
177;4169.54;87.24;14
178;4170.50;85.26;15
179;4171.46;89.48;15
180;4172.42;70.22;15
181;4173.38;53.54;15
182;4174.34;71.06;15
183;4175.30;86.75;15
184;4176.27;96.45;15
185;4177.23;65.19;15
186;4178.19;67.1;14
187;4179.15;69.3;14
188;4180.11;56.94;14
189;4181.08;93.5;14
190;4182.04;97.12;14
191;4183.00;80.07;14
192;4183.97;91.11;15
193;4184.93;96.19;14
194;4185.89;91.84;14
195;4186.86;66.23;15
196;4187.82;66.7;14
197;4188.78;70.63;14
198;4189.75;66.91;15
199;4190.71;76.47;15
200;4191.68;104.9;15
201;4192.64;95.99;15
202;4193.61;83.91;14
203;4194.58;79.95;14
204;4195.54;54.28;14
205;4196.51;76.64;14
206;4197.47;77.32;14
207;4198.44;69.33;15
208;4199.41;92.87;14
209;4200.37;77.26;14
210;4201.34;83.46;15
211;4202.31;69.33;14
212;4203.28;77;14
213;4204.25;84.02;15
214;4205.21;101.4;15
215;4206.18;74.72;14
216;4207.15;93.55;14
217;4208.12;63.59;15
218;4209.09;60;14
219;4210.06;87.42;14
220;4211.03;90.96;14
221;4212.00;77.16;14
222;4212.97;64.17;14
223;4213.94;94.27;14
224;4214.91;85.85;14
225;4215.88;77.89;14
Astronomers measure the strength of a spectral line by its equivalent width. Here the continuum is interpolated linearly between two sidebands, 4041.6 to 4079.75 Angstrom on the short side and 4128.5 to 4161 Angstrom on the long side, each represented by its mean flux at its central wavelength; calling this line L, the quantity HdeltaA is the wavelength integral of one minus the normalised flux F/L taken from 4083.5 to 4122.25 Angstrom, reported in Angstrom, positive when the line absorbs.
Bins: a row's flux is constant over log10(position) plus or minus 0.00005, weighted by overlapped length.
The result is 3.6 Angstrom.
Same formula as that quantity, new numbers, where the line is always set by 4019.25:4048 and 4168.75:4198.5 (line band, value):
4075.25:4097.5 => 2.1 Angstrom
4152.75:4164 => -1.5 Angstrom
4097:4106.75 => 1.4 Angstrom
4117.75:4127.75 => -0.8 Angstrom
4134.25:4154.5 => 0.7 Angstrom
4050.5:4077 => -0.3 Angstrom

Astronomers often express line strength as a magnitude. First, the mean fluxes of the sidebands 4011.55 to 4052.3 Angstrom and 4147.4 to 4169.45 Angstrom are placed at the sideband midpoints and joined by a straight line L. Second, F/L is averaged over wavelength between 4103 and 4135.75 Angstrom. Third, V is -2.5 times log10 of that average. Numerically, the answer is 0.07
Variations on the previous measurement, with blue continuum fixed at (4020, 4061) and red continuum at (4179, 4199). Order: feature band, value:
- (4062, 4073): 0.094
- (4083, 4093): 0.148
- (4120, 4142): -0.014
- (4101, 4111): 0.211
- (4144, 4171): -0.047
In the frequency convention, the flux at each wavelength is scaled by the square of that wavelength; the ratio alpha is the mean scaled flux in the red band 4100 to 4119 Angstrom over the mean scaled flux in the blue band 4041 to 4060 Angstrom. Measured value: 0.91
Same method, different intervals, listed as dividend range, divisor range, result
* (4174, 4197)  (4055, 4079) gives 1.05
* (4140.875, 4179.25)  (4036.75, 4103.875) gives 1.10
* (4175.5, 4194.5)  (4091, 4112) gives 1.22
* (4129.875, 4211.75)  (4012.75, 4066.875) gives 1.06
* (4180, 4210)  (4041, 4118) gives 1.11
